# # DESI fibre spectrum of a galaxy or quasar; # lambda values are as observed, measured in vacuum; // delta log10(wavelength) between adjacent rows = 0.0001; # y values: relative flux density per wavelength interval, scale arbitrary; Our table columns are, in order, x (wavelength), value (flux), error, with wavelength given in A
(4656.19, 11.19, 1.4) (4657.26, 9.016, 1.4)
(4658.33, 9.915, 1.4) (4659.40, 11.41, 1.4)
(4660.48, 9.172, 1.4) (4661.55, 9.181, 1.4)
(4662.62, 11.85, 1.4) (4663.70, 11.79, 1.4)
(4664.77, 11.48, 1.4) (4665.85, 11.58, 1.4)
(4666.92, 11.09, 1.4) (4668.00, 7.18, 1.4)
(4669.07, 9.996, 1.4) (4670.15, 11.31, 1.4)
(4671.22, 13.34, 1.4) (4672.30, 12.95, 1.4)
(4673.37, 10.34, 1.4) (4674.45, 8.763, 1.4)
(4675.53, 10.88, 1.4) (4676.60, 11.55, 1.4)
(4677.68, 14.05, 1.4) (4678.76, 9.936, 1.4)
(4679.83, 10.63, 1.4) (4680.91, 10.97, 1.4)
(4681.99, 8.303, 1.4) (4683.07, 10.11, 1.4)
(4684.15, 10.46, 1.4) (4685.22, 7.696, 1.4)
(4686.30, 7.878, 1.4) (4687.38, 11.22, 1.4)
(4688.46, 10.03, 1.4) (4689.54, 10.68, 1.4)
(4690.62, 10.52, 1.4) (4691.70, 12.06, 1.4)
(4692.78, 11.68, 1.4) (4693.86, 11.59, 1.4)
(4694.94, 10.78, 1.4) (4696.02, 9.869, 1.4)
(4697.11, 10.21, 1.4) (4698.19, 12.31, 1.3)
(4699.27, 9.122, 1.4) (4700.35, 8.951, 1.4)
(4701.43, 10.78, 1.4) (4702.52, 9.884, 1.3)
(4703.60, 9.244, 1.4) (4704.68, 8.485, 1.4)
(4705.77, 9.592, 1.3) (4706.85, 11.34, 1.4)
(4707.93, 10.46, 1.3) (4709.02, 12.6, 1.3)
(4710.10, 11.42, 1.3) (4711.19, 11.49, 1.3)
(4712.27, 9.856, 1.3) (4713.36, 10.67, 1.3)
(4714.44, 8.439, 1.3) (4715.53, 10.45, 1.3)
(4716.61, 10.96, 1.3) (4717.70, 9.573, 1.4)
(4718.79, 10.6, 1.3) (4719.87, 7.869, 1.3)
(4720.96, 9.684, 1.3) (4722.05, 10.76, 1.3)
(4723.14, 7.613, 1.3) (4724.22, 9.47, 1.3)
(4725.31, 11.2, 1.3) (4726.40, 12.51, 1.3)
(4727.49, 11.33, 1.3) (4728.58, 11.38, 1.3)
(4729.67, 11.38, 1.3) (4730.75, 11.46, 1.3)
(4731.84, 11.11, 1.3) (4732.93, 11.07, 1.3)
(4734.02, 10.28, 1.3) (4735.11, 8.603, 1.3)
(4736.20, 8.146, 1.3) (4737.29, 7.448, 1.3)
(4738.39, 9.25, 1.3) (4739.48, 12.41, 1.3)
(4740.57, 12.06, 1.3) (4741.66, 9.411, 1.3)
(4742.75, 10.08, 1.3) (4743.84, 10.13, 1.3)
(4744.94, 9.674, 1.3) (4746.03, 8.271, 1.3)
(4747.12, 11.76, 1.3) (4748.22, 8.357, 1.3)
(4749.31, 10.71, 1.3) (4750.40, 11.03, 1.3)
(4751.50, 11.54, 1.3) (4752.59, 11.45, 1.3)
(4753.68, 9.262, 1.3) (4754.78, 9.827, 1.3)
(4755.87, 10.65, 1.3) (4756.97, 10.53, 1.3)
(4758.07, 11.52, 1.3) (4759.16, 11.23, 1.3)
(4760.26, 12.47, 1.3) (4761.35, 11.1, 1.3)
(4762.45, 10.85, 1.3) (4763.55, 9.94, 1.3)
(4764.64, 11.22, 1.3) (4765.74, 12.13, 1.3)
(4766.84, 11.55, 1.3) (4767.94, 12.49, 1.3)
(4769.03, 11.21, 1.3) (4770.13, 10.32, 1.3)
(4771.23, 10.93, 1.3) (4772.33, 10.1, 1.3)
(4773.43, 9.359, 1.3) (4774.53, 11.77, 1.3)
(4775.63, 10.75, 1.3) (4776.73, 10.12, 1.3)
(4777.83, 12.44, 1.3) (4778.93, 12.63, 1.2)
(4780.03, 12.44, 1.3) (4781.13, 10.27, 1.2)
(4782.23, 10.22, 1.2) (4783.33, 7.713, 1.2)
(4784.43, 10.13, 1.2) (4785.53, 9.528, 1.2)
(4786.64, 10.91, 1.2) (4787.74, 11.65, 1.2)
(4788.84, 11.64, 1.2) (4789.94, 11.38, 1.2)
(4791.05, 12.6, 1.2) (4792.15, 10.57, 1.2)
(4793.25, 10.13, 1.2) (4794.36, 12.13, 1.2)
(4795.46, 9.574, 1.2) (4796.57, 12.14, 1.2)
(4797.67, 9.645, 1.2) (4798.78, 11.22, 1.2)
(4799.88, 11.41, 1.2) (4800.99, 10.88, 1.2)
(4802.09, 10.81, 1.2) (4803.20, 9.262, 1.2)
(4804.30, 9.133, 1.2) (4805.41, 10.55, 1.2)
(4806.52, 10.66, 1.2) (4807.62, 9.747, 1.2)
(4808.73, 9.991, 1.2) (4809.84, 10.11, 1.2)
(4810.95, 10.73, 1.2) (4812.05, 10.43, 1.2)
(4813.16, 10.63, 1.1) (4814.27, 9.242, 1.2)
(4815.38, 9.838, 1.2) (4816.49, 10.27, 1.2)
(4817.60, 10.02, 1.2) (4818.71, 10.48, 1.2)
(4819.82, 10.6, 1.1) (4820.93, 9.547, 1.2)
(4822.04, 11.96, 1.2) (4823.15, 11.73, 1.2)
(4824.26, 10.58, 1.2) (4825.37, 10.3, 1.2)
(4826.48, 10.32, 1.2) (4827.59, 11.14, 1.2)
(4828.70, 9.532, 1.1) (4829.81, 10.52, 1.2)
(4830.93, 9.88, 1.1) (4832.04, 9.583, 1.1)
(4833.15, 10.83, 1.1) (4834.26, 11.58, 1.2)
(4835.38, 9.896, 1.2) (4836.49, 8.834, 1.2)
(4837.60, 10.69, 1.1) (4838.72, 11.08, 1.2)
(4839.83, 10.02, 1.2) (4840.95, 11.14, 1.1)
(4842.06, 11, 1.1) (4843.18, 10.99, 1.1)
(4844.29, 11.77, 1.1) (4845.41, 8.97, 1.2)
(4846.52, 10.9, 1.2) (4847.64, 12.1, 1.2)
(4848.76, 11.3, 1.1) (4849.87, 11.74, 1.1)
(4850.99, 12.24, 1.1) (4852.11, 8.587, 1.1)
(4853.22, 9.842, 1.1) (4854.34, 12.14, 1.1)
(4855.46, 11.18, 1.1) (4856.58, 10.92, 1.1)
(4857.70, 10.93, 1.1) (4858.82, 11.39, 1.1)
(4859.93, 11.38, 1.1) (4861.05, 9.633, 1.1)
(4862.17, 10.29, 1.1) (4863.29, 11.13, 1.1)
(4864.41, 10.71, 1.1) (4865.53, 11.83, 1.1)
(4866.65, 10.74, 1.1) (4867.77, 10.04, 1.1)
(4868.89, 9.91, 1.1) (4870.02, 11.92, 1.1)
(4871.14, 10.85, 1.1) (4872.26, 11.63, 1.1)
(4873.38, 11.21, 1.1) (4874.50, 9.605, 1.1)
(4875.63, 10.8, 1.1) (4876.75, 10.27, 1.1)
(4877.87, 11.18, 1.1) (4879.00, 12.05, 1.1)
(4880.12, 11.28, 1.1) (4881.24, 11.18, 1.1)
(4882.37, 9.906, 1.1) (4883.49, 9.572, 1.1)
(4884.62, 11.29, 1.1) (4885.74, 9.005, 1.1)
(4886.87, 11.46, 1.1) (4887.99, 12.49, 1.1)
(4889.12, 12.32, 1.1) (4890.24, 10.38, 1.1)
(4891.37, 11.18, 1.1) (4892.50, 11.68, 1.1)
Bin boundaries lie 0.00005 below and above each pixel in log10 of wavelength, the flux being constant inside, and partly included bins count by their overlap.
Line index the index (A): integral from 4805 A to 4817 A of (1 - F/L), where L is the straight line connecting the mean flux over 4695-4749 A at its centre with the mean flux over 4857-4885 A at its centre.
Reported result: 0.4 A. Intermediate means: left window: 10.2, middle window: 10.2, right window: 10.8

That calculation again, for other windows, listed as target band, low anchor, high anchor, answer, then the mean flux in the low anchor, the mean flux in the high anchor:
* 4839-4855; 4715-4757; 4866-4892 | -0.26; 10.2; 10.9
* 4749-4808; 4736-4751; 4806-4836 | -4.11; 9.95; 10.4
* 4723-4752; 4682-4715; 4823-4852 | 0.20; 10.3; 10.7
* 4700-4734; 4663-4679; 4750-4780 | 2.17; 11.1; 11.1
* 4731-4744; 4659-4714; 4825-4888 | 0.71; 10.6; 10.7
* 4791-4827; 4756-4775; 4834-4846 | 0.87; 11.1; 10.5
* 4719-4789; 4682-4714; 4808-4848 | -1.13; 10.3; 10.5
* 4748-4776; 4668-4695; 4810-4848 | -0.87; 10.6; 10.5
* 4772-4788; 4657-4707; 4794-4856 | -0.20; 10.5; 10.6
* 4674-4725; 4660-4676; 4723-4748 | 1.31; 10.7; 10.3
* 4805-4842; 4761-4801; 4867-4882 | 1.82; 10.9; 10.9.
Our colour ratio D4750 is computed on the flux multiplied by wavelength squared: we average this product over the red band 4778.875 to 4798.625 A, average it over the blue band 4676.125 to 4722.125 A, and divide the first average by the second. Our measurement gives 1.09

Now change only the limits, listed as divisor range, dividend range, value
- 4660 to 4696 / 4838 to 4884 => 1.10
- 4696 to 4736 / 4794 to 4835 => 1.06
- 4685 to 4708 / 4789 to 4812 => 1.09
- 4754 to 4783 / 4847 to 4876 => 1.03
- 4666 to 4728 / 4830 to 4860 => 1.10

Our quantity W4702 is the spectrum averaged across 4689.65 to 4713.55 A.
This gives 10.6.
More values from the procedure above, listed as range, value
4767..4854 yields 10.6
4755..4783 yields 11.1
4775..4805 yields 10.8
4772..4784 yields 10.7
